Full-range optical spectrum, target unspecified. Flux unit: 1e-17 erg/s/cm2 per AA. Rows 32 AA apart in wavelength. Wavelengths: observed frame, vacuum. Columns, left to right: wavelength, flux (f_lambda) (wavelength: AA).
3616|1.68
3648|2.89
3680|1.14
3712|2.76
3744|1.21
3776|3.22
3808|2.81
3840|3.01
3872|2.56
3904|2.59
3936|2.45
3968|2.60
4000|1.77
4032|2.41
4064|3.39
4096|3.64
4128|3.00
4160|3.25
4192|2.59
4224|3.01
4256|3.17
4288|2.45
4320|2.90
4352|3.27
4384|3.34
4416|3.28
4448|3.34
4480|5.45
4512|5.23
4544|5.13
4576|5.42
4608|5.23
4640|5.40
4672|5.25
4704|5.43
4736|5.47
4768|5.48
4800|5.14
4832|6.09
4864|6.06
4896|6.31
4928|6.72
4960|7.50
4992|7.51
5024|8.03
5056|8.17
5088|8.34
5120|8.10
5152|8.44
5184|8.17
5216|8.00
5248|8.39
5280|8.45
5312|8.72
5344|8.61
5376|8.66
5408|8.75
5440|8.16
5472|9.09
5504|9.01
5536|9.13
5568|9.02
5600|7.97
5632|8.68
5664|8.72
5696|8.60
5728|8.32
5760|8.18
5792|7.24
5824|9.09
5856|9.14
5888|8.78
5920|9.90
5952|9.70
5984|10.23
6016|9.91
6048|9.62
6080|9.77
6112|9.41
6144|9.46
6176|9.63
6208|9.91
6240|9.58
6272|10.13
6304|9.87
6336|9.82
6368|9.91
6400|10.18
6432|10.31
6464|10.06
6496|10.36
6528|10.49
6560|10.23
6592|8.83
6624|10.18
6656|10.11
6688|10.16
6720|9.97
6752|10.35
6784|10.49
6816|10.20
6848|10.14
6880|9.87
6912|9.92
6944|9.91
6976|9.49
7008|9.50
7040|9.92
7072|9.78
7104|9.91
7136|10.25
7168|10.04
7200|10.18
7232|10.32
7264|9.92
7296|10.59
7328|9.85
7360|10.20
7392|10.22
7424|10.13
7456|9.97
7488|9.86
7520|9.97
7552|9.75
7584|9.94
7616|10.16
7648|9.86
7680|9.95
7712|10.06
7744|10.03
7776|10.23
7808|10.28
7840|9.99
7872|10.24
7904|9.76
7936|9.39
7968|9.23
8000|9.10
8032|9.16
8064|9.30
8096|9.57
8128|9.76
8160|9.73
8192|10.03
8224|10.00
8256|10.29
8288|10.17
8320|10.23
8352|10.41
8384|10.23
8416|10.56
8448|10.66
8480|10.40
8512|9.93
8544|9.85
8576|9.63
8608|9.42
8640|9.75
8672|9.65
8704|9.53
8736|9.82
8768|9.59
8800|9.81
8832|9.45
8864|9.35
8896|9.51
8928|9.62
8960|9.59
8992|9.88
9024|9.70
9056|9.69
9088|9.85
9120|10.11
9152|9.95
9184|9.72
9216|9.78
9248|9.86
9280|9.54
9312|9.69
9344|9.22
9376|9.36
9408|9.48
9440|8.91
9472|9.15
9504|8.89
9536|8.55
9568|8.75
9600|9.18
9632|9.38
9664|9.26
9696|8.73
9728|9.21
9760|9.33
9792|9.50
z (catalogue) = 0.118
